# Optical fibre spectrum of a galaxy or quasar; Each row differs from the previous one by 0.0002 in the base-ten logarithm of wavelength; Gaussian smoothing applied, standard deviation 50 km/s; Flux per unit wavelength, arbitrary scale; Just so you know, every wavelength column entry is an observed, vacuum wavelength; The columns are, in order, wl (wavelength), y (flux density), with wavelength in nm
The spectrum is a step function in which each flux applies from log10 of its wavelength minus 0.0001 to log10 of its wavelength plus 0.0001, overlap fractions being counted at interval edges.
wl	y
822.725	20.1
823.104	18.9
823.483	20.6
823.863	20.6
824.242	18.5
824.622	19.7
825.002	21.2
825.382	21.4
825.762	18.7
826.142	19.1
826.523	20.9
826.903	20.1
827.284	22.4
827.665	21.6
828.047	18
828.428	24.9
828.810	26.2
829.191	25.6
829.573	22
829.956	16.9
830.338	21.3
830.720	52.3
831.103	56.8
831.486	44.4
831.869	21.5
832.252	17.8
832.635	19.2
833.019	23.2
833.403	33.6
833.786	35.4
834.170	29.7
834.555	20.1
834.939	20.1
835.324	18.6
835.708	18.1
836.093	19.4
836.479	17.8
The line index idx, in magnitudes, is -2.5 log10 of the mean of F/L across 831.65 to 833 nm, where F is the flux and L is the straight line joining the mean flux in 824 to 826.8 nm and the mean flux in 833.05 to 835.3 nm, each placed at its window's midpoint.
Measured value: 0.230 mag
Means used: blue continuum 20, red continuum 26.8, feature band 20.5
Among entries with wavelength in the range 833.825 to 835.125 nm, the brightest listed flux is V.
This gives 29.7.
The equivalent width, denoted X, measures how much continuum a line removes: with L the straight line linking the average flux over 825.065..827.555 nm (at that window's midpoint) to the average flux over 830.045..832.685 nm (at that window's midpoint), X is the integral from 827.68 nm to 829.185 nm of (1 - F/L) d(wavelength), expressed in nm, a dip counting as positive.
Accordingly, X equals 0.16 nm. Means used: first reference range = 20.5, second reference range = 33.5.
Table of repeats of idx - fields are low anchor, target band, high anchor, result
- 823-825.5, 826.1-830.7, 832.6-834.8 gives 0.02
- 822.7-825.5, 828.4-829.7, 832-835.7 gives -0.13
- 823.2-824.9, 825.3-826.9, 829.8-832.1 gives 0.22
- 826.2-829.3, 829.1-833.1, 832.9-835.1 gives -0.18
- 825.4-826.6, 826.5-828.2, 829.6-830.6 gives -0.01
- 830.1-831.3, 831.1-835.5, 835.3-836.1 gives 0.10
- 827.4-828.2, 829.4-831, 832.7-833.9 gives -0.22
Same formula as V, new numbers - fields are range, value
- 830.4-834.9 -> 56.8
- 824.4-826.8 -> 21.4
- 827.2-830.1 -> 26.2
